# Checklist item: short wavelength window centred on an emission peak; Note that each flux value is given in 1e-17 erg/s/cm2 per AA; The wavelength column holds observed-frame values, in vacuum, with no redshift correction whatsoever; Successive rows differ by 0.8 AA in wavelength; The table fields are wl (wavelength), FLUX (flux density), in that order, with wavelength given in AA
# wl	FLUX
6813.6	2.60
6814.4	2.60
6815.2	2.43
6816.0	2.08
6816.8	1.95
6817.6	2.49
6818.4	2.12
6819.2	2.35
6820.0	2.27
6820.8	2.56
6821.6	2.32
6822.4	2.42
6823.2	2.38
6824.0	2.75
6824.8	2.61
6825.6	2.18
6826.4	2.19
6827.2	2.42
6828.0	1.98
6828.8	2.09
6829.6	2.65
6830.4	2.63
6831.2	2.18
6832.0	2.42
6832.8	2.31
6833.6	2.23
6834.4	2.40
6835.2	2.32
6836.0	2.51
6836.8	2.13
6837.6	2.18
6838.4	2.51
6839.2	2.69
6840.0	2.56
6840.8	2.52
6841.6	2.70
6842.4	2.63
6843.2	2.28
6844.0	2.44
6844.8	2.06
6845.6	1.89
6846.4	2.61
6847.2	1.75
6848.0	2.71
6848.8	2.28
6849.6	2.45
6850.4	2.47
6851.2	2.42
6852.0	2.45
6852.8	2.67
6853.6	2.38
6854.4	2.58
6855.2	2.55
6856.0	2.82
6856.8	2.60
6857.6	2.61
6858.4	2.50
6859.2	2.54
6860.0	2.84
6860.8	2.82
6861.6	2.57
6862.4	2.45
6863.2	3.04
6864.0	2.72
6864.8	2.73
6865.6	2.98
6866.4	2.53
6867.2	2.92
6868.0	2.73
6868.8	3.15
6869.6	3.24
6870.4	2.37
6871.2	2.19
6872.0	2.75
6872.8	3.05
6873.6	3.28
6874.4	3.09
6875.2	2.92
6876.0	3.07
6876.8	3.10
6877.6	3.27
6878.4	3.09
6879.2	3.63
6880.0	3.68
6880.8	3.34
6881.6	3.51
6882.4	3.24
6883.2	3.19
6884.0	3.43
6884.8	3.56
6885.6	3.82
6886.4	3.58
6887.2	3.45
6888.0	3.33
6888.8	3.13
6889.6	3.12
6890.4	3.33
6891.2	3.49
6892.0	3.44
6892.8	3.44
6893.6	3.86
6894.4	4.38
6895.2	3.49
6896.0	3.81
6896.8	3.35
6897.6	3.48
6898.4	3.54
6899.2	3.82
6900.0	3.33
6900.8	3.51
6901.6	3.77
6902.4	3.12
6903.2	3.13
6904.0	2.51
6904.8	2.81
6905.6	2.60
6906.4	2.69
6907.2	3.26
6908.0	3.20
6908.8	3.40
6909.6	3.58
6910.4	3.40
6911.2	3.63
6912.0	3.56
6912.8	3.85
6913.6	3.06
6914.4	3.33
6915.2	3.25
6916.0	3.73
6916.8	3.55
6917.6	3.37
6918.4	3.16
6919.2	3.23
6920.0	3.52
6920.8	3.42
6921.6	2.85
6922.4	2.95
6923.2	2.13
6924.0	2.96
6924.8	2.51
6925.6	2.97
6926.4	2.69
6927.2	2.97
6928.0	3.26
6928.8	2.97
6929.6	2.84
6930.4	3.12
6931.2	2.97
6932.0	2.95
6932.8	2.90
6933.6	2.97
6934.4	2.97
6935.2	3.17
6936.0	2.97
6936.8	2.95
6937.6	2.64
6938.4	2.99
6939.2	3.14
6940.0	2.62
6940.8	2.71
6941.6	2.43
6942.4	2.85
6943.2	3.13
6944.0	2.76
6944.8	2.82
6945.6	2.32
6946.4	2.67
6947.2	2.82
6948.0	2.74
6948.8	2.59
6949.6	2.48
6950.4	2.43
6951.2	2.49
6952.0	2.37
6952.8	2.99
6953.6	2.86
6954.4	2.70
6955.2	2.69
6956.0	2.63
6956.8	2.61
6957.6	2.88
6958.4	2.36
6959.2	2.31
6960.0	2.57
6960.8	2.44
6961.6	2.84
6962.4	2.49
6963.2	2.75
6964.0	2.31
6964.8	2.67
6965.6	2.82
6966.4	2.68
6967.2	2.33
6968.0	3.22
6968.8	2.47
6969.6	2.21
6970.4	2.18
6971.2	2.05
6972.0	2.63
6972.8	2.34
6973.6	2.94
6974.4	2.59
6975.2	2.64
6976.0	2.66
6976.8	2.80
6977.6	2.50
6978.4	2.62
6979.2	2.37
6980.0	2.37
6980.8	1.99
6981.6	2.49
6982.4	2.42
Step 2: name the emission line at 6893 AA Mg II 2798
